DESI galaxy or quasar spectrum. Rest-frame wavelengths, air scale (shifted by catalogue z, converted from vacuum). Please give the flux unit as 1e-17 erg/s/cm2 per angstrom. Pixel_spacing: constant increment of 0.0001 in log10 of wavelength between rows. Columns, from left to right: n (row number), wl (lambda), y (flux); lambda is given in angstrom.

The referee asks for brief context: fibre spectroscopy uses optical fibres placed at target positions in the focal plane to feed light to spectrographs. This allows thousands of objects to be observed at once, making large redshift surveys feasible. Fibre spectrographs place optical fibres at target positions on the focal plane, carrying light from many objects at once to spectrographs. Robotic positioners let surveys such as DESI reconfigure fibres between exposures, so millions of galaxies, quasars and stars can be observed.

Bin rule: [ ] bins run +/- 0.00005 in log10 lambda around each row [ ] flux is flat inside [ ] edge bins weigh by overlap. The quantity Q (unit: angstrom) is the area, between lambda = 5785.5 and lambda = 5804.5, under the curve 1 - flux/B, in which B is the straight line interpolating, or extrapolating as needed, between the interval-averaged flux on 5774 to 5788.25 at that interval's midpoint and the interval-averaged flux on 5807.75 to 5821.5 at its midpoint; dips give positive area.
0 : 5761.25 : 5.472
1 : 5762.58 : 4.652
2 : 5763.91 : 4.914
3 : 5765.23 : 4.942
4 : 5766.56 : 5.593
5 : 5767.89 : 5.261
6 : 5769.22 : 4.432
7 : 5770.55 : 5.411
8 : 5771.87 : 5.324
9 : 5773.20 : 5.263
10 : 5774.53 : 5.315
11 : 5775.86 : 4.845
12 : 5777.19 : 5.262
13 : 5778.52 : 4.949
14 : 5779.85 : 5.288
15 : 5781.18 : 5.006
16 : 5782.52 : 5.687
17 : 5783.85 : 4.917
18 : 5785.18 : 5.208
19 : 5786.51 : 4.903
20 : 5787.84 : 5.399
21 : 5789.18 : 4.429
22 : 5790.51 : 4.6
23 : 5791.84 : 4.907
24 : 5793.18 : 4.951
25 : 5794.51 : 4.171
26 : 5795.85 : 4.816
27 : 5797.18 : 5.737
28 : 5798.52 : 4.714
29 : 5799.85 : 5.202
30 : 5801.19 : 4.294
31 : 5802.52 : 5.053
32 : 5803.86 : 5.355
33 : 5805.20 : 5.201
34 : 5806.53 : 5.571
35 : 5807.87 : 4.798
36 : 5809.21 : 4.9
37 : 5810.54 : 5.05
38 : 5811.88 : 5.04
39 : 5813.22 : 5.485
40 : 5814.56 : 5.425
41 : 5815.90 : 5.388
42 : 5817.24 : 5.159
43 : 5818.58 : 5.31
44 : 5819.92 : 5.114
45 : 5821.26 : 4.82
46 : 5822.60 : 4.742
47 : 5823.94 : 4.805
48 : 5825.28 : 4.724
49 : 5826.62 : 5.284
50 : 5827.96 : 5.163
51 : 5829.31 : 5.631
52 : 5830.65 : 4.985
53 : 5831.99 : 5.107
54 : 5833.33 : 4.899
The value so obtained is 0.95 angstrom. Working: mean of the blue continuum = 5.16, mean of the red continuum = 5.16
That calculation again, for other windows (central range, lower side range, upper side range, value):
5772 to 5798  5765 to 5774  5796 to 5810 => 0.5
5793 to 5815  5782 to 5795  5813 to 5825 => -0.1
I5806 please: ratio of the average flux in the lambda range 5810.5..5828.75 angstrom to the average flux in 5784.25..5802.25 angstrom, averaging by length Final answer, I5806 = 1.0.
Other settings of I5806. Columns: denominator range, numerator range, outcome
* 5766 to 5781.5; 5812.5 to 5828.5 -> 0.99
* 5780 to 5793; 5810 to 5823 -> 1.03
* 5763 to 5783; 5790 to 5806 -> 0.96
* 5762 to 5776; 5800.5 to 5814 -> 1.00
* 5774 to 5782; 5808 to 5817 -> 1.01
